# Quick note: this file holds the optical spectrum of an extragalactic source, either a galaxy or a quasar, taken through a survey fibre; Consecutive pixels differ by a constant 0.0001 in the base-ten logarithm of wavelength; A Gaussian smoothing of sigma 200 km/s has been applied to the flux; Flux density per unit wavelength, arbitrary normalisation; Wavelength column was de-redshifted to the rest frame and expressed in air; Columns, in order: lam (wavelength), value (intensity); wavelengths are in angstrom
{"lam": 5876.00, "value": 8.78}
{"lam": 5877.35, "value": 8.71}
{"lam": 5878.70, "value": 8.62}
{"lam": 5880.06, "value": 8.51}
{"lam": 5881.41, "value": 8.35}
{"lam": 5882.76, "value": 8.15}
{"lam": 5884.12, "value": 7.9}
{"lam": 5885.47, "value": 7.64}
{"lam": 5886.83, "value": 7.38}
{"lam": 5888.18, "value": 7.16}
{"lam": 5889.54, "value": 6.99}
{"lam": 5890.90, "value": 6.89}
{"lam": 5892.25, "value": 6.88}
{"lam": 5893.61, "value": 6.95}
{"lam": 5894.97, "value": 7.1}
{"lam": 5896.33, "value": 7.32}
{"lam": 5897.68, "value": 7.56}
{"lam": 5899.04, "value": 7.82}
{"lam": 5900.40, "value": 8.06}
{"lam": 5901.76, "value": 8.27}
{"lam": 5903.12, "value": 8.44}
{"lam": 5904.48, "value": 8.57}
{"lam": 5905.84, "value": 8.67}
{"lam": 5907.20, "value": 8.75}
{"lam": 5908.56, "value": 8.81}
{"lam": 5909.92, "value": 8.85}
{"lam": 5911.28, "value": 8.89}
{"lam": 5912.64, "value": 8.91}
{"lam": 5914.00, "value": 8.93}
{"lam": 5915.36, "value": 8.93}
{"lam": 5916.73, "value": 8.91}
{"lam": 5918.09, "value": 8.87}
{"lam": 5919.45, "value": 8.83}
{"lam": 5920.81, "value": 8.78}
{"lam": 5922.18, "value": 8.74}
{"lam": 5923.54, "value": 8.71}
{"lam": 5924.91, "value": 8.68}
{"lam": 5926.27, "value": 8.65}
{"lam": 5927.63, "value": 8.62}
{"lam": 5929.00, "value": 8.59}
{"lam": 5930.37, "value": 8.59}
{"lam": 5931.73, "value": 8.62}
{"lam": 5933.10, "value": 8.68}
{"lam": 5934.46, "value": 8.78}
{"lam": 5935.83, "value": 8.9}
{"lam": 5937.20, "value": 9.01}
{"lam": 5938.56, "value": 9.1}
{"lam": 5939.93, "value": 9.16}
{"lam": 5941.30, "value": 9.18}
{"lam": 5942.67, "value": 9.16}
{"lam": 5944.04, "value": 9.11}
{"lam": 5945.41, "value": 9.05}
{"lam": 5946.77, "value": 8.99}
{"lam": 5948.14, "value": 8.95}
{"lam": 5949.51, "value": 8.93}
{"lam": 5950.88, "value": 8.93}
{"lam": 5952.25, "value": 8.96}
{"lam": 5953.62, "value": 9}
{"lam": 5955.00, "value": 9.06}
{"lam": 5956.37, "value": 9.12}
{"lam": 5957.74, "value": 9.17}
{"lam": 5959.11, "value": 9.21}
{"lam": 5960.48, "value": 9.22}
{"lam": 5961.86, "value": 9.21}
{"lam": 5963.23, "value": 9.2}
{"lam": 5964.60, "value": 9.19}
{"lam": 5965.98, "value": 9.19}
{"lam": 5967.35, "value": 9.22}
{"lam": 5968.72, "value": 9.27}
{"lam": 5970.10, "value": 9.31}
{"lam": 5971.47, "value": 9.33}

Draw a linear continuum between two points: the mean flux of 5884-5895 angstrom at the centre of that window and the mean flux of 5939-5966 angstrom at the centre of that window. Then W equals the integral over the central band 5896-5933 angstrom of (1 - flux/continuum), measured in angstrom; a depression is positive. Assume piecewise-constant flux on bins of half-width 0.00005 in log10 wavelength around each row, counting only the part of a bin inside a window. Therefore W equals -3.0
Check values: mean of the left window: 7.18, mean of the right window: 9.09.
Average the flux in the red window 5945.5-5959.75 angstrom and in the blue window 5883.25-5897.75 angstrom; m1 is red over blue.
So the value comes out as 1.25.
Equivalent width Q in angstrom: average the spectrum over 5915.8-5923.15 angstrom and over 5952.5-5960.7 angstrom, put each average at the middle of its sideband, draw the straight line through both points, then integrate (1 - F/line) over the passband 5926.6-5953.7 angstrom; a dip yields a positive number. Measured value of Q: 0.2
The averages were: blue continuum 8.82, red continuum 9.11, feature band 8.91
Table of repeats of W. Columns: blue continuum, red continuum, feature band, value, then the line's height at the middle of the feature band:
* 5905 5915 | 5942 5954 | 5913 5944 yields 0.3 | 8.92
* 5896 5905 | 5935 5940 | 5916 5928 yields -0.2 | 8.6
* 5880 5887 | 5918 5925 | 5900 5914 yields -0.3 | 8.47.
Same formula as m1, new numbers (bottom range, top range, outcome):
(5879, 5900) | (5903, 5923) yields 1.17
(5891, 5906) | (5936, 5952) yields 1.17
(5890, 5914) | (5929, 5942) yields 1.10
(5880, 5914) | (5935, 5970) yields 1.14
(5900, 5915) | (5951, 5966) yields 1.05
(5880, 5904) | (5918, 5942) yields 1.16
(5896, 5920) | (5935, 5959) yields 1.06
